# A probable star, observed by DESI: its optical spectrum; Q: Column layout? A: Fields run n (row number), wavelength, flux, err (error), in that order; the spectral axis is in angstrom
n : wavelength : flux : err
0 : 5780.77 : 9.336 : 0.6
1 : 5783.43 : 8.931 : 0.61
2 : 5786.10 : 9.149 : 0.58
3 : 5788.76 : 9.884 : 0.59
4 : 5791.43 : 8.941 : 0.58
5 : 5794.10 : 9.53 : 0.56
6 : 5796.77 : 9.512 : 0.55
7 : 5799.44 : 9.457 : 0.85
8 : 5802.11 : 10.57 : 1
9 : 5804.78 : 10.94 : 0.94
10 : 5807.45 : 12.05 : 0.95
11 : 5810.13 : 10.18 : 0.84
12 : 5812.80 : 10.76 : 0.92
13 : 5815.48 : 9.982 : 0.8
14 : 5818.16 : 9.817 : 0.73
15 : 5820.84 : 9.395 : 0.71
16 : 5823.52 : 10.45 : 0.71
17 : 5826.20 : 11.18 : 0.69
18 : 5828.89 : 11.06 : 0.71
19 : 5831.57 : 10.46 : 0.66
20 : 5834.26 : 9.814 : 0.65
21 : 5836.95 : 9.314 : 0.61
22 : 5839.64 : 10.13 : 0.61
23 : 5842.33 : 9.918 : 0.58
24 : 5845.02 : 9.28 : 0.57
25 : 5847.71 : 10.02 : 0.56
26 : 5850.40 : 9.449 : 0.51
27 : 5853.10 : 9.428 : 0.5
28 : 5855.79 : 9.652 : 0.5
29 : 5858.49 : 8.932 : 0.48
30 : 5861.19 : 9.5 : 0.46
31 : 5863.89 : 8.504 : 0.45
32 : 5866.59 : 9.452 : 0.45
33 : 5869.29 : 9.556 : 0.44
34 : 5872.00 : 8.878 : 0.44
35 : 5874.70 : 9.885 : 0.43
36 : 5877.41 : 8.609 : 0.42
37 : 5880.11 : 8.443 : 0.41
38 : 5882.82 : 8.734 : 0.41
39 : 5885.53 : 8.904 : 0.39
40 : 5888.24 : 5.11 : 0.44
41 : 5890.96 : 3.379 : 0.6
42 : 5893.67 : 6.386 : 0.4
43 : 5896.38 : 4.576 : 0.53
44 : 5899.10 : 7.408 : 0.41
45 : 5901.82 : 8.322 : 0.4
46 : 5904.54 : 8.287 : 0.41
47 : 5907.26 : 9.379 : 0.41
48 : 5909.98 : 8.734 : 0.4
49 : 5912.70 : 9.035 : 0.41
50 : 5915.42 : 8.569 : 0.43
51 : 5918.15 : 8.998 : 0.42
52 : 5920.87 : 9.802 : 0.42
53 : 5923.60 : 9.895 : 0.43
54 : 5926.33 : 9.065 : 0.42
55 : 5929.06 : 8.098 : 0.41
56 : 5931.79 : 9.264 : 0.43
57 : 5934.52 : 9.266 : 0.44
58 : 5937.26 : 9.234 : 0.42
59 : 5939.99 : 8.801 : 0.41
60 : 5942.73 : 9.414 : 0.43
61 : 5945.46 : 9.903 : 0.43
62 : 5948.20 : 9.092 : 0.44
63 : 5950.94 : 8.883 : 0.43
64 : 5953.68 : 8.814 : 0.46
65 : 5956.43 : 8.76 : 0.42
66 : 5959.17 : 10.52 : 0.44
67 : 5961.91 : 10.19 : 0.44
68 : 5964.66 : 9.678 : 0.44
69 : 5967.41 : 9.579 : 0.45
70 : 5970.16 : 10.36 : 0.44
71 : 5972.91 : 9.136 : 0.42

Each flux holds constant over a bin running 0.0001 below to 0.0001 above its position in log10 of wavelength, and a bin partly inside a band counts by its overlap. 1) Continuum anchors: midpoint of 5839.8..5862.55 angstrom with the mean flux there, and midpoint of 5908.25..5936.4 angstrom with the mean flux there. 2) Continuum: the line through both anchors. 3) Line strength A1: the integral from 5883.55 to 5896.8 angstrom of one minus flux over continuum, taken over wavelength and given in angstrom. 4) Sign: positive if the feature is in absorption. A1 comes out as 4.86 angstrom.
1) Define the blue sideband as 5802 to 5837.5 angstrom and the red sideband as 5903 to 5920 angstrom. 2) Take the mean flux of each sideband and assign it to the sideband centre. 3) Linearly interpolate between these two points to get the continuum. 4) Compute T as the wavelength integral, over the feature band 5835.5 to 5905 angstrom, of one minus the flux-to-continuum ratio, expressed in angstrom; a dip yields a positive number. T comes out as 8.27 angstrom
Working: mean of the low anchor 10.4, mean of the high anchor 8.86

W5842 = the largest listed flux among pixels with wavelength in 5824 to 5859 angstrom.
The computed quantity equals 11.18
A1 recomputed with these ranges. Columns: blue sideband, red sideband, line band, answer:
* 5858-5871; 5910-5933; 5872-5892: 3.1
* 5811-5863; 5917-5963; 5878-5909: 7.6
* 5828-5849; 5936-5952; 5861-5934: 9.5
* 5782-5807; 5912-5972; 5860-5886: 1.3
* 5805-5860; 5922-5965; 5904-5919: 1.0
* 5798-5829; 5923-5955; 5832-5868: 2.0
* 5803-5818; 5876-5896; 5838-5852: -1.2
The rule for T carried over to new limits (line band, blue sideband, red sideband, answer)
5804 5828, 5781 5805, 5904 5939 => -2.6 angstrom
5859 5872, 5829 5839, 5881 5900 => -2.0 angstrom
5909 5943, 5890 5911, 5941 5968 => -3.7 angstrom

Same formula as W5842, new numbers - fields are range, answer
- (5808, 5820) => 10.76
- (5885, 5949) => 9.903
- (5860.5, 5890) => 9.885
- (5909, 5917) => 9.035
